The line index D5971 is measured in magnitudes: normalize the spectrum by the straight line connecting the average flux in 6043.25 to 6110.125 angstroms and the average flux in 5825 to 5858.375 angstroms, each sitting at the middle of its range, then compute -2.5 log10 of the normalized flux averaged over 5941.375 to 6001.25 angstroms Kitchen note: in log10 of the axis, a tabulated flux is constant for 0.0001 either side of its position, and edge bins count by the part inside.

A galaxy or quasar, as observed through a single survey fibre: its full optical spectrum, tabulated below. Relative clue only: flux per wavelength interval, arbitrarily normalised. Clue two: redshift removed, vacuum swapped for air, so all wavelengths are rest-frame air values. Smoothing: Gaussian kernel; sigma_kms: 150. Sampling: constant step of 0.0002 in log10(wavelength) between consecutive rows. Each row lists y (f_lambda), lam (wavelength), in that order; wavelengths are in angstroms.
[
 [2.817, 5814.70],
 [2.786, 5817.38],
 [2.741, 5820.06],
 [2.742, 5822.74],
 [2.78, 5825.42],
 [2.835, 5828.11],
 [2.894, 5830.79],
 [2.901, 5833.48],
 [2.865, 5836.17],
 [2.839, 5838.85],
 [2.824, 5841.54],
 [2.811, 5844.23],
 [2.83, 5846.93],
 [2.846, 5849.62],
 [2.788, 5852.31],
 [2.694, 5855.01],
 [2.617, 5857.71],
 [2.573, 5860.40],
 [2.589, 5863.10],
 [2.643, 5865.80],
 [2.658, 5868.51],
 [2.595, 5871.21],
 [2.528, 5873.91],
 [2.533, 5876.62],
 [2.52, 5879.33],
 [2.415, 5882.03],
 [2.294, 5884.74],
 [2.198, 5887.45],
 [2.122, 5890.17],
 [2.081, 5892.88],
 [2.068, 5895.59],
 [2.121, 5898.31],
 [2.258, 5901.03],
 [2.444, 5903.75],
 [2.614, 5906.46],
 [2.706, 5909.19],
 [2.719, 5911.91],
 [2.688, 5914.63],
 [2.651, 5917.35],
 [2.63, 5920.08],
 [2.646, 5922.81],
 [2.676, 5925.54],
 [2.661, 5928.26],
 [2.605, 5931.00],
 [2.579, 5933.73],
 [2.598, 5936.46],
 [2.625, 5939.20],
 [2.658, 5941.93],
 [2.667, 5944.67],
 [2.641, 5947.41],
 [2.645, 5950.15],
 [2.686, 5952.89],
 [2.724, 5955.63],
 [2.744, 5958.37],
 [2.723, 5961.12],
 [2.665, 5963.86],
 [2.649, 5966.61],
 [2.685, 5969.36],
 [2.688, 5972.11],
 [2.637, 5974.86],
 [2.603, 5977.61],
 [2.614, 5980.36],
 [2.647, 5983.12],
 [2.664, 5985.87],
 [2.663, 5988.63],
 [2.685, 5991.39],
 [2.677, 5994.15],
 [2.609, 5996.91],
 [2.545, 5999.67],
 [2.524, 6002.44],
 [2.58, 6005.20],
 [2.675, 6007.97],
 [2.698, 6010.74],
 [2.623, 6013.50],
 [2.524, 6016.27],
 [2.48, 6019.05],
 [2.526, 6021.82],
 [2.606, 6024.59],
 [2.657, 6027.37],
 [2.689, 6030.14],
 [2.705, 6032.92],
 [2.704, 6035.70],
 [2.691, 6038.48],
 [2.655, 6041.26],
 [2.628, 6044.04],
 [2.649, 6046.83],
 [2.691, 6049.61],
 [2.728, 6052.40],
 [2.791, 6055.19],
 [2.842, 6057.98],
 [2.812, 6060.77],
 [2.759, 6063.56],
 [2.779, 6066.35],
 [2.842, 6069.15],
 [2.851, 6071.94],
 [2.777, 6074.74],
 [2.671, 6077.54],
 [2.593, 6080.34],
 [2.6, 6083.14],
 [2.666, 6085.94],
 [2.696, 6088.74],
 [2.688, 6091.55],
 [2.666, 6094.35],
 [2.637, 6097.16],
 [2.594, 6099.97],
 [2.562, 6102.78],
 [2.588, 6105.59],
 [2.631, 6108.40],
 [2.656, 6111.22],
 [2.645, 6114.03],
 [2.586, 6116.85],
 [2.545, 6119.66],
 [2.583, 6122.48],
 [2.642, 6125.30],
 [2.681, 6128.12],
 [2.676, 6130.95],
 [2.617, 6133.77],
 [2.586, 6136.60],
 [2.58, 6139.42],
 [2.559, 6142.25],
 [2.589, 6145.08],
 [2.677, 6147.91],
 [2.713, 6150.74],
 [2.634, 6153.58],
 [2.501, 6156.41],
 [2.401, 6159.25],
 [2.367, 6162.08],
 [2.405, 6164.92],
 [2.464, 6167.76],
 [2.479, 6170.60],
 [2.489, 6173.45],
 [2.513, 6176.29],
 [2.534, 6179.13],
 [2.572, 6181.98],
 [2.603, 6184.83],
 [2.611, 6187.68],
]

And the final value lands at 0.04 mag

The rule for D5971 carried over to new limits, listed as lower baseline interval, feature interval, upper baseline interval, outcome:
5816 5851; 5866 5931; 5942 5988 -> 0.112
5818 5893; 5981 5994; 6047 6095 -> 0.014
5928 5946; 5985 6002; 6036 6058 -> 0.013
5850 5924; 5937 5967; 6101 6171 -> -0.064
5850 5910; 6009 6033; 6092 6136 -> -0.021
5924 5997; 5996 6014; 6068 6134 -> 0.020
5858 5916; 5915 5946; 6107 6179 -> -0.071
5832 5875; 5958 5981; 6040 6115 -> 0.017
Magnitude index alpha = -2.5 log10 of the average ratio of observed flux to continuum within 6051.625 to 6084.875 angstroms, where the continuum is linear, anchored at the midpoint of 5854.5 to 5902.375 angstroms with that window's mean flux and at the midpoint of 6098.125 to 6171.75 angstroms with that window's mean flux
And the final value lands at -0.09 mag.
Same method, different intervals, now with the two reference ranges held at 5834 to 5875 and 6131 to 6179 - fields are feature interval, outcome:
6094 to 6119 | -0.02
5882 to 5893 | 0.22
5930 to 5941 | 0.03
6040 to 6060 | -0.05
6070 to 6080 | -0.07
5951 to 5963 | -0.02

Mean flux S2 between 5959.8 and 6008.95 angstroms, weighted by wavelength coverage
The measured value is 2.64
